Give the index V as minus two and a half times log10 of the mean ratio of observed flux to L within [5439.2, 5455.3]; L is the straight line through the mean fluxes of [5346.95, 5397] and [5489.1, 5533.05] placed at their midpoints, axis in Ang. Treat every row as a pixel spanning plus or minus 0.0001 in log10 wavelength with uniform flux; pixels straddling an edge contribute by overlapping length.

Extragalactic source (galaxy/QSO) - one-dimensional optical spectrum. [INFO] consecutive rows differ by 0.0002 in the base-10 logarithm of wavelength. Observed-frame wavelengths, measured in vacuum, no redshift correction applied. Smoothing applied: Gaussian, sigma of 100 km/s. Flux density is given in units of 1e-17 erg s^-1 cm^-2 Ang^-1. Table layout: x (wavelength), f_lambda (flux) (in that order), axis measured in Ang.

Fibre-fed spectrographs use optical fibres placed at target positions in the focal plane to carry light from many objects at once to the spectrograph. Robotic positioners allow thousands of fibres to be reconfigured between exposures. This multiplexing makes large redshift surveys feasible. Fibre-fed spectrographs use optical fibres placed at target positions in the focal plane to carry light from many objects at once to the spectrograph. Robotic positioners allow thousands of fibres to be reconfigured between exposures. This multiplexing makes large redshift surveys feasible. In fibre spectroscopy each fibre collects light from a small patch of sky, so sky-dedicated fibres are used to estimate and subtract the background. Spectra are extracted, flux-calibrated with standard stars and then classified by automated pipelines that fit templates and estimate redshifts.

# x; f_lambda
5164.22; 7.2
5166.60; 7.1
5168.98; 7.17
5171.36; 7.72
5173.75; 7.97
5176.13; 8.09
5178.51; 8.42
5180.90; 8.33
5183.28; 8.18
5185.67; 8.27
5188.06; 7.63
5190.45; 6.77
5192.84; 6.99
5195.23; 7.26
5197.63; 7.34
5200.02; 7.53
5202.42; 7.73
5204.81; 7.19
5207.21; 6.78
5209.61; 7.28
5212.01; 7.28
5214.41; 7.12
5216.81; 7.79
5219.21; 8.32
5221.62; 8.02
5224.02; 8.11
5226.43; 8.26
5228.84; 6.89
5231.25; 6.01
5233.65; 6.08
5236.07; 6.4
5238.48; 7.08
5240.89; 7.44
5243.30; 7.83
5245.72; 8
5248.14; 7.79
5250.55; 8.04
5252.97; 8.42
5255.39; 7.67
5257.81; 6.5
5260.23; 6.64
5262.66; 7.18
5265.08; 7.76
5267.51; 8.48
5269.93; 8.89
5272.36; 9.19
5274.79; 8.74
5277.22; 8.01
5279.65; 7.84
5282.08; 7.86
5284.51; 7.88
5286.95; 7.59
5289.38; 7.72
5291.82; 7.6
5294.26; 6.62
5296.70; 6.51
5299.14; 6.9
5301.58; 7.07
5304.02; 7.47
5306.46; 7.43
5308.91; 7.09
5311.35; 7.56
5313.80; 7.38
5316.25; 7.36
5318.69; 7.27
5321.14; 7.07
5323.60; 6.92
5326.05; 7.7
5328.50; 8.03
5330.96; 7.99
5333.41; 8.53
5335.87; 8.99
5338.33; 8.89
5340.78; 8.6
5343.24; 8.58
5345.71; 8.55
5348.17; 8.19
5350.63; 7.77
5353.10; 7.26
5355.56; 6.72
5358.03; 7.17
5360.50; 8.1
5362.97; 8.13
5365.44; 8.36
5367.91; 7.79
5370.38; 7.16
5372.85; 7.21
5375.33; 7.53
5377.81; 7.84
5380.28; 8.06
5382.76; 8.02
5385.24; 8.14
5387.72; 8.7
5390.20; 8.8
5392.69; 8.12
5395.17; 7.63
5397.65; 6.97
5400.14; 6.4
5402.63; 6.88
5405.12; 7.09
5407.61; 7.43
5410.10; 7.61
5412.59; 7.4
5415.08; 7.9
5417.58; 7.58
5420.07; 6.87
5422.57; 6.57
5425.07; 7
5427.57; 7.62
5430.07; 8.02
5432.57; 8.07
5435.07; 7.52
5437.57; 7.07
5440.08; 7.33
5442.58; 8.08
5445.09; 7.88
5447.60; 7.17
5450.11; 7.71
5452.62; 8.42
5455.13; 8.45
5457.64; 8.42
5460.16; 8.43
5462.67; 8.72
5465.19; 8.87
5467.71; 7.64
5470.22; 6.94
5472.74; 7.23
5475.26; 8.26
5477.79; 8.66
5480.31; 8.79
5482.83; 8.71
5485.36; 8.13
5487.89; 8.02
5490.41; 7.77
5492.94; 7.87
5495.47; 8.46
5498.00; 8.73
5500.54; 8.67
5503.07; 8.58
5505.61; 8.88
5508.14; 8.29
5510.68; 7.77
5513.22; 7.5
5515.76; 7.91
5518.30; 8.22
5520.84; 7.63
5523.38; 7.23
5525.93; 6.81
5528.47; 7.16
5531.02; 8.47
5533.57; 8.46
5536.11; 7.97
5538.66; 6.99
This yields 0.012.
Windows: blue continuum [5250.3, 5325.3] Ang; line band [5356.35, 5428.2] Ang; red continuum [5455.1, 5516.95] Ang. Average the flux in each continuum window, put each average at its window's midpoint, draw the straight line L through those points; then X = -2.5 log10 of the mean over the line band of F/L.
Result 0.05 mag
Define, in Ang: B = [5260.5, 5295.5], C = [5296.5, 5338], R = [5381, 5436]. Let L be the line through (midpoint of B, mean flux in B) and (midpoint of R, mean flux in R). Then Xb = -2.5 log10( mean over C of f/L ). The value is 0.038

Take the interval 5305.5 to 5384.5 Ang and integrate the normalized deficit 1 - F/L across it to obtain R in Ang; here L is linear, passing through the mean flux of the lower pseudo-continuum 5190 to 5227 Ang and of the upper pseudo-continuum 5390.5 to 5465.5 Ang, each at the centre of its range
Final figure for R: -2.2 Ang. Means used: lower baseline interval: 7.49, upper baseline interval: 7.64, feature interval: 7.79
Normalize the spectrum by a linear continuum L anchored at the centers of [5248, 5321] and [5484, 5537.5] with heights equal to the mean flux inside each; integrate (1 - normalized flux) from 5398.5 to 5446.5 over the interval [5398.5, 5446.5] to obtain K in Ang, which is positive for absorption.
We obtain 2.9 Ang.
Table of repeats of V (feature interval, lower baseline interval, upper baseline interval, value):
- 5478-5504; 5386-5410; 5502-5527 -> -0.076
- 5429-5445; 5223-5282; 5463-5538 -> 0.035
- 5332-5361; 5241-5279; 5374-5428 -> -0.057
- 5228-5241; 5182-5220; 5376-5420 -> 0.141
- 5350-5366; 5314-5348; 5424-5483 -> 0.056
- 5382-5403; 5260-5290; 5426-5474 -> 0.021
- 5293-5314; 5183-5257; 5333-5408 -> 0.084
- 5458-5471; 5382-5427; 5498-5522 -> -0.040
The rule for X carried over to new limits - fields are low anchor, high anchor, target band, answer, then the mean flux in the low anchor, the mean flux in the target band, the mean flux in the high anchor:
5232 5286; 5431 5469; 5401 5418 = 0.08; 7.7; 7.38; 7.99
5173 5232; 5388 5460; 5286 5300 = 0.06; 7.59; 7.15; 7.6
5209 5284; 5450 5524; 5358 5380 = 0.02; 7.65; 7.74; 8.18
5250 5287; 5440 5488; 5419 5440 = 0.10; 7.93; 7.34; 8.11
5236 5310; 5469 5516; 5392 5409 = 0.11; 7.62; 7.19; 8.17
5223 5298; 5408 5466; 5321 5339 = -0.05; 7.58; 8.04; 7.76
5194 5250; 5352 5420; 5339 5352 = -0.11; 7.38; 8.35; 7.62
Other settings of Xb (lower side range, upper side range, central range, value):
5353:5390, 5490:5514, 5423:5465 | 0.03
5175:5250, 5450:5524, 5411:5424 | 0.10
